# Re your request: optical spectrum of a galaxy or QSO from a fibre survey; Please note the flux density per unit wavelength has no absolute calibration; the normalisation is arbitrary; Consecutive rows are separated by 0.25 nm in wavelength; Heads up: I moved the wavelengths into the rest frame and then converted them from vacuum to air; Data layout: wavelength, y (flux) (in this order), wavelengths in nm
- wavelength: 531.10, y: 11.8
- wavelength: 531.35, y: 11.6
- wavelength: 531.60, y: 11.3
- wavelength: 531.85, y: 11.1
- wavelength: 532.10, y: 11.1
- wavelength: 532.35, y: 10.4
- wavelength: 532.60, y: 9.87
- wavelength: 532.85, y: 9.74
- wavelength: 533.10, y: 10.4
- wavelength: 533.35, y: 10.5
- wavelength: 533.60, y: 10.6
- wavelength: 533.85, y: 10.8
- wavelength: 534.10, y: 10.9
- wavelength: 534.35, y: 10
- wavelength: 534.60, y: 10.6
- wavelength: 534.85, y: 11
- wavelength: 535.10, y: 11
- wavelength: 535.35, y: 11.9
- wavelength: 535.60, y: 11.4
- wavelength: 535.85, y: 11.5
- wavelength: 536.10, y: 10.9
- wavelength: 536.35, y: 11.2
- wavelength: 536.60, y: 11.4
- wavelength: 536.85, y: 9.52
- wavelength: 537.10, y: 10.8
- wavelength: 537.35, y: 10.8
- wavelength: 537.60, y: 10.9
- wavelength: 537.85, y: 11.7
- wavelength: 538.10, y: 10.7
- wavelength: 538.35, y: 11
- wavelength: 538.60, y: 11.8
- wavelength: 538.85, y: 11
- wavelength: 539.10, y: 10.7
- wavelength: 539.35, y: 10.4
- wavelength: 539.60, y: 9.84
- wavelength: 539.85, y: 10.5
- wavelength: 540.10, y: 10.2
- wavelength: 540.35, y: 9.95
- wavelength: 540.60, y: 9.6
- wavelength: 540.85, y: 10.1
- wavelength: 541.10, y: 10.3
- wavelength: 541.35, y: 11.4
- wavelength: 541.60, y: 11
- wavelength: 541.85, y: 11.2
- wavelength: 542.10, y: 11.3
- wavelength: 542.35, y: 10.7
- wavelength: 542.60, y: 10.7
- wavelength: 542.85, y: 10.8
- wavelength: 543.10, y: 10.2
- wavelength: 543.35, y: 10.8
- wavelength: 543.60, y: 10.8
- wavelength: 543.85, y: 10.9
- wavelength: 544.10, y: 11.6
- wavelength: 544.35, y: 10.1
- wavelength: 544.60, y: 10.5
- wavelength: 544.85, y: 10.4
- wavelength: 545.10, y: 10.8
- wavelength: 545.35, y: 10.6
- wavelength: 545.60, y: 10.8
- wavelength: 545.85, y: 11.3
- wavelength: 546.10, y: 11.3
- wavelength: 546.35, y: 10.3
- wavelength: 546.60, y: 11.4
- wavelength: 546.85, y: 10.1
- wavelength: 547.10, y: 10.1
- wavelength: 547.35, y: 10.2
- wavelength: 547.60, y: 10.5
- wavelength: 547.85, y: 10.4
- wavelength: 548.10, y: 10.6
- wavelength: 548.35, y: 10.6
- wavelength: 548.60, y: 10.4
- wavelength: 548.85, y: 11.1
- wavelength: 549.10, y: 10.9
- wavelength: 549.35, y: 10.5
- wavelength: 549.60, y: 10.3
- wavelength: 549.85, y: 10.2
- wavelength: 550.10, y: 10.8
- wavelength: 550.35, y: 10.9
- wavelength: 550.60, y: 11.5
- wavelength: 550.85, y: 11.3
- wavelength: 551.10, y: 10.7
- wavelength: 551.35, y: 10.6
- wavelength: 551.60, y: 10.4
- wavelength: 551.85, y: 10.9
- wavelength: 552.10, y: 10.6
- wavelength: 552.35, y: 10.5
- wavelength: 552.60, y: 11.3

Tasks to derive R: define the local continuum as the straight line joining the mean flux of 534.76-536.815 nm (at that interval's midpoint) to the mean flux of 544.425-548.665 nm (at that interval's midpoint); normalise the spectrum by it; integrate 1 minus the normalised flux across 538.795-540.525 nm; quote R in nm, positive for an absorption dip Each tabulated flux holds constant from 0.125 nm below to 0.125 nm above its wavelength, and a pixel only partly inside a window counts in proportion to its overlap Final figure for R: 0.11 nm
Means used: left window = 11.2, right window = 10.6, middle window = 10.3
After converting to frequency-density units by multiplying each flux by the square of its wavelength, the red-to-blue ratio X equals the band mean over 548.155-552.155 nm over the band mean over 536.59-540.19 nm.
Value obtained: 1.0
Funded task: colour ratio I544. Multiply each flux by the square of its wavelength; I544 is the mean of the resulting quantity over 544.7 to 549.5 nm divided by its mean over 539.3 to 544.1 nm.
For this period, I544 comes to 1.02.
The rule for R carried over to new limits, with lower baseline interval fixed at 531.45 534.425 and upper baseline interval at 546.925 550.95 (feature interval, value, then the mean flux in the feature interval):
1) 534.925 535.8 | -0.068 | 11.4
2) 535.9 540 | -0.091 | 10.8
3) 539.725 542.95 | 0.004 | 10.6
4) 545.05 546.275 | -0.037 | 10.9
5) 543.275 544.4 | -0.029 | 10.9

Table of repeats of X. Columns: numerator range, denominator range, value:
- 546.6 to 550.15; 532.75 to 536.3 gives 1.02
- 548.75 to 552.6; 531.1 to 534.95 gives 1.07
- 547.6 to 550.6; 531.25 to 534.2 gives 1.06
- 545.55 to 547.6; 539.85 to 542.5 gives 1.03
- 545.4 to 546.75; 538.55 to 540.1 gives 1.06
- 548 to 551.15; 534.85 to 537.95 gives 1.02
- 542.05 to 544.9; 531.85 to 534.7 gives 1.06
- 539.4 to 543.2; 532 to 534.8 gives 1.04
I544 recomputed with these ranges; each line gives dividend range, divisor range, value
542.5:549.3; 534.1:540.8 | 1.02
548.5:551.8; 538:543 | 1.04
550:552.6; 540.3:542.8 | 1.05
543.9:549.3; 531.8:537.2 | 1.04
